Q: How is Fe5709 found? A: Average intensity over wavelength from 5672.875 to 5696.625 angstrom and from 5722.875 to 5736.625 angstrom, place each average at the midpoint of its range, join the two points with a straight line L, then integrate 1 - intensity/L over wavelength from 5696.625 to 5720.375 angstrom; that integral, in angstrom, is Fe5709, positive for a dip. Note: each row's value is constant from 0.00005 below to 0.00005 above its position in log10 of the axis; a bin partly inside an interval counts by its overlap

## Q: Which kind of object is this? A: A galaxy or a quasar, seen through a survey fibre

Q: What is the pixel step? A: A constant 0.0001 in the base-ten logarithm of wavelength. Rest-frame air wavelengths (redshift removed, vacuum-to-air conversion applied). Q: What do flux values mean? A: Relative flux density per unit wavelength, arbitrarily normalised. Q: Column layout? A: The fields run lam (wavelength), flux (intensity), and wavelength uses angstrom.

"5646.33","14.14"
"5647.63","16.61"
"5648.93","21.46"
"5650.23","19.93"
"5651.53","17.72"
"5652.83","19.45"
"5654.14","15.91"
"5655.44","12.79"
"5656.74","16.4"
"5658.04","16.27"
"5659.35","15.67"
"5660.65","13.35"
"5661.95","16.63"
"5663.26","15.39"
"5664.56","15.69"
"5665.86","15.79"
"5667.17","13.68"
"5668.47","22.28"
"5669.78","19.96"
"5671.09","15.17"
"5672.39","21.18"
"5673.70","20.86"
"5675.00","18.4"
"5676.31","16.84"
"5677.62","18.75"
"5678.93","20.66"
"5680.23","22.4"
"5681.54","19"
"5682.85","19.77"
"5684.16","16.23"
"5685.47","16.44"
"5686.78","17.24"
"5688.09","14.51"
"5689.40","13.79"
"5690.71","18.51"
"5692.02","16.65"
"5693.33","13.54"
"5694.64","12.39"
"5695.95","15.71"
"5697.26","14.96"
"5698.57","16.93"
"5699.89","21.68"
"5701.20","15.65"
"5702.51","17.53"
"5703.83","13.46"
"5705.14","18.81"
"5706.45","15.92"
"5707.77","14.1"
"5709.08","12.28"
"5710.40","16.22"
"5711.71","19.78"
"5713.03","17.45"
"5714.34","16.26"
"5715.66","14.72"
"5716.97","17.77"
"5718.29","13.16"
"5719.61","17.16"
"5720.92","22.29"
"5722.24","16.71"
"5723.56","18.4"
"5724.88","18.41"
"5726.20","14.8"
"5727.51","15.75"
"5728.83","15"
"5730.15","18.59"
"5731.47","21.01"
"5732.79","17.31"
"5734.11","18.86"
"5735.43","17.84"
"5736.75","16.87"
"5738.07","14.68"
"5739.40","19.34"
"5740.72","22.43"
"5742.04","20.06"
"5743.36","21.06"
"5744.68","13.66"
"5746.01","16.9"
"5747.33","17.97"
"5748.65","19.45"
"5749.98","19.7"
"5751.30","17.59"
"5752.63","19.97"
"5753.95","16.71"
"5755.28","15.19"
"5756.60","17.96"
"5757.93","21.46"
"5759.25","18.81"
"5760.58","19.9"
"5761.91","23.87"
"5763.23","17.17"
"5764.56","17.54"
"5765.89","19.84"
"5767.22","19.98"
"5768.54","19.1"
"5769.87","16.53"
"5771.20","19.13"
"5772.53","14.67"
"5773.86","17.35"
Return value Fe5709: 1.5 angstrom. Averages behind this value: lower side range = 17.3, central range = 16.4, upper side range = 17.6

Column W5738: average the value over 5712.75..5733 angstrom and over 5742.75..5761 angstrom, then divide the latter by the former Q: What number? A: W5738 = 1.06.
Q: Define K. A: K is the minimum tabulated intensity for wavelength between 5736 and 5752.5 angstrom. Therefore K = 13.66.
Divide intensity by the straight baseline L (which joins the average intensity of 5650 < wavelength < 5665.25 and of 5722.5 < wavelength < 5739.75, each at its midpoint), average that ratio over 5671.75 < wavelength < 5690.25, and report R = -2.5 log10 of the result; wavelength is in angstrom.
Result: -0.11 mag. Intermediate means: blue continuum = 16.2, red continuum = 17.4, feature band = 18.3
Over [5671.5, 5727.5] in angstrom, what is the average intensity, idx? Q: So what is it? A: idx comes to 17.1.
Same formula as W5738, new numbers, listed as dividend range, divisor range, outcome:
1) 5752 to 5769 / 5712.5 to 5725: 1.11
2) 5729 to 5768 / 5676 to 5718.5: 1.12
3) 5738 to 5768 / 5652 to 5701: 1.11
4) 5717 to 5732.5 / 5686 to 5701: 1.09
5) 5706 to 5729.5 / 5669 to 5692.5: 0.91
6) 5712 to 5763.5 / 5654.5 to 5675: 1.07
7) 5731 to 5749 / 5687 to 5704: 1.15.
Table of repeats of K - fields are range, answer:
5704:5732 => 12.28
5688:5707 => 12.39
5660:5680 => 13.35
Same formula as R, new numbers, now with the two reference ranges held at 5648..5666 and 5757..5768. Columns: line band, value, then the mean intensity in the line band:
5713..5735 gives 0.082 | 17.3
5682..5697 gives 0.109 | 15.9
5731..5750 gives 0.041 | 18.4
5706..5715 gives 0.142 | 16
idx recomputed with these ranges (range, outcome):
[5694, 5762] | 17.5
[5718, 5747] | 17.8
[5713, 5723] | 16.9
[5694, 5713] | 16.1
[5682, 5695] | 16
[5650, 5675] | 17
